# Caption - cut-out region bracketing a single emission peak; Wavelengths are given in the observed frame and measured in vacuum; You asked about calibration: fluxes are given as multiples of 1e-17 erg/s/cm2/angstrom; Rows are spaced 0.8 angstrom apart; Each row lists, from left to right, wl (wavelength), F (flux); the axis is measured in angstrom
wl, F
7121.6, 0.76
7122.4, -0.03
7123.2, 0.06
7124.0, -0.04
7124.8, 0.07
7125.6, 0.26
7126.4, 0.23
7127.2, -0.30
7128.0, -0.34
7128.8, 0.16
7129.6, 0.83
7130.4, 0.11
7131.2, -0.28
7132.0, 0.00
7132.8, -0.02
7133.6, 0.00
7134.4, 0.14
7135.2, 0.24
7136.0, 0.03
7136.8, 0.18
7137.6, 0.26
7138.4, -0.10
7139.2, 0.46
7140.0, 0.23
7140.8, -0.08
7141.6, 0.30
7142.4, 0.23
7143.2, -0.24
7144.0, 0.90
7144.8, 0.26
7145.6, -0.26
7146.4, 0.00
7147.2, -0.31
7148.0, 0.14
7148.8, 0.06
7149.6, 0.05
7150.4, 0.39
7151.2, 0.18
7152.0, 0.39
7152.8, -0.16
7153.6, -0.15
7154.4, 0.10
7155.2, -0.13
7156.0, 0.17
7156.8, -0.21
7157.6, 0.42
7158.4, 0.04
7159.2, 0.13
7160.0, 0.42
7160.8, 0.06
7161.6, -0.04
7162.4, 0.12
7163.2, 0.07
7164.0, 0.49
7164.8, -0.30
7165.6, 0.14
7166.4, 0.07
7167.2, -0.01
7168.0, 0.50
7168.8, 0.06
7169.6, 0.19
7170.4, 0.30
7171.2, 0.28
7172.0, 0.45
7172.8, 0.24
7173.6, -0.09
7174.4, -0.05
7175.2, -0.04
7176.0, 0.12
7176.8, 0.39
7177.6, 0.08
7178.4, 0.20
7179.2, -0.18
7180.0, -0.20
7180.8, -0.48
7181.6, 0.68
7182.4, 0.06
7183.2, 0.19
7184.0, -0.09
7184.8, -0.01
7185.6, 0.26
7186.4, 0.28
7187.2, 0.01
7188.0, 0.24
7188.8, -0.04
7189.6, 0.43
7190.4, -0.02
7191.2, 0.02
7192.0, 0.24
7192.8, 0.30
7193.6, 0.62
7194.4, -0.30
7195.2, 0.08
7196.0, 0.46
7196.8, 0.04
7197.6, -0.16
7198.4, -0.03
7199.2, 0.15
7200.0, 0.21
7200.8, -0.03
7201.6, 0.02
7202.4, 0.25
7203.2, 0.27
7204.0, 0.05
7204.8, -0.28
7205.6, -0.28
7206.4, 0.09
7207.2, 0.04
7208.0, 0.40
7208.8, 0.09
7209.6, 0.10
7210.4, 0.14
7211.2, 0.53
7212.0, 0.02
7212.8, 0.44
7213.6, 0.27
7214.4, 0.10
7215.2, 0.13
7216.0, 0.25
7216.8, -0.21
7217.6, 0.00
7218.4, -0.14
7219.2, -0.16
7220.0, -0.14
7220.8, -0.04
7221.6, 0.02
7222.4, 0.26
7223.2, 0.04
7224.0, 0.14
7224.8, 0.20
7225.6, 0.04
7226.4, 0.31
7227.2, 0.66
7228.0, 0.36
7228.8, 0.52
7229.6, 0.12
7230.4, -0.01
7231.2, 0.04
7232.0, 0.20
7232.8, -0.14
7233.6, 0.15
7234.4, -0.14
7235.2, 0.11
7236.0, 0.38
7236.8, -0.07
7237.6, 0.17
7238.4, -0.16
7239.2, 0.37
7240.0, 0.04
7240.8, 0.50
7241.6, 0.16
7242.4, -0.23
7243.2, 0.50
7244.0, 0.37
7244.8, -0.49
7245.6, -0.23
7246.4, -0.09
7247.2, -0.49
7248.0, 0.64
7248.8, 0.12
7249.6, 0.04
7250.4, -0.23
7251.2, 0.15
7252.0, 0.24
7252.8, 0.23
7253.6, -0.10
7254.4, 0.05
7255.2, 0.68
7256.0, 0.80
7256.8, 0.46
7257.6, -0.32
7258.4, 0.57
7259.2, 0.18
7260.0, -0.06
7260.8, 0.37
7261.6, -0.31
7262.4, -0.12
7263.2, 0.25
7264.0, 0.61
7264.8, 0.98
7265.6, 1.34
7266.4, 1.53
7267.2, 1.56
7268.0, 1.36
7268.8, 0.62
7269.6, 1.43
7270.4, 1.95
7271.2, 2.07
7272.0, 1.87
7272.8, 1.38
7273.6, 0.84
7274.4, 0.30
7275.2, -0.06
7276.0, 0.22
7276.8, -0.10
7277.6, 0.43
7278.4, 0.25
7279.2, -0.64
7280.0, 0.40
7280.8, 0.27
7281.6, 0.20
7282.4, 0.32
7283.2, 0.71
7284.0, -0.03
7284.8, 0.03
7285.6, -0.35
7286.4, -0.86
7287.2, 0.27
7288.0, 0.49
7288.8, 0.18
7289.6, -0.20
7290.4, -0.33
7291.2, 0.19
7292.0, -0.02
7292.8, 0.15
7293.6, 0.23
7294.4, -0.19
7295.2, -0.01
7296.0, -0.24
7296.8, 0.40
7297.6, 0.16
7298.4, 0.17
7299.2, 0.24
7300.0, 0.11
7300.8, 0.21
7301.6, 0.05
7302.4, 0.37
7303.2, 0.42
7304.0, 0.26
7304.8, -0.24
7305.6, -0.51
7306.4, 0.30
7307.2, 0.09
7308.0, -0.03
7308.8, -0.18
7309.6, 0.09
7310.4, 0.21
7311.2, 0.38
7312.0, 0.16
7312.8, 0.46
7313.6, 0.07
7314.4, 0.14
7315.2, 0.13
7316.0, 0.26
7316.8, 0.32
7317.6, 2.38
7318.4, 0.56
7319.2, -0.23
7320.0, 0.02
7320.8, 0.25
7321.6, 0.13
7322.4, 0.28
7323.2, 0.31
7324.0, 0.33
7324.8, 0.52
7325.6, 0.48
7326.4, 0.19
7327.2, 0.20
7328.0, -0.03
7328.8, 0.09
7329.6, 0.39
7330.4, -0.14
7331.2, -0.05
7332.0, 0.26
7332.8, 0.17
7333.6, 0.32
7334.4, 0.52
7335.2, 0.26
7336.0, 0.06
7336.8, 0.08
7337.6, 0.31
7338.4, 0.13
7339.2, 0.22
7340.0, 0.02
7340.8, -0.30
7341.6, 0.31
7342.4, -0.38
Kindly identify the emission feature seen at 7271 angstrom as [O II] 3727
